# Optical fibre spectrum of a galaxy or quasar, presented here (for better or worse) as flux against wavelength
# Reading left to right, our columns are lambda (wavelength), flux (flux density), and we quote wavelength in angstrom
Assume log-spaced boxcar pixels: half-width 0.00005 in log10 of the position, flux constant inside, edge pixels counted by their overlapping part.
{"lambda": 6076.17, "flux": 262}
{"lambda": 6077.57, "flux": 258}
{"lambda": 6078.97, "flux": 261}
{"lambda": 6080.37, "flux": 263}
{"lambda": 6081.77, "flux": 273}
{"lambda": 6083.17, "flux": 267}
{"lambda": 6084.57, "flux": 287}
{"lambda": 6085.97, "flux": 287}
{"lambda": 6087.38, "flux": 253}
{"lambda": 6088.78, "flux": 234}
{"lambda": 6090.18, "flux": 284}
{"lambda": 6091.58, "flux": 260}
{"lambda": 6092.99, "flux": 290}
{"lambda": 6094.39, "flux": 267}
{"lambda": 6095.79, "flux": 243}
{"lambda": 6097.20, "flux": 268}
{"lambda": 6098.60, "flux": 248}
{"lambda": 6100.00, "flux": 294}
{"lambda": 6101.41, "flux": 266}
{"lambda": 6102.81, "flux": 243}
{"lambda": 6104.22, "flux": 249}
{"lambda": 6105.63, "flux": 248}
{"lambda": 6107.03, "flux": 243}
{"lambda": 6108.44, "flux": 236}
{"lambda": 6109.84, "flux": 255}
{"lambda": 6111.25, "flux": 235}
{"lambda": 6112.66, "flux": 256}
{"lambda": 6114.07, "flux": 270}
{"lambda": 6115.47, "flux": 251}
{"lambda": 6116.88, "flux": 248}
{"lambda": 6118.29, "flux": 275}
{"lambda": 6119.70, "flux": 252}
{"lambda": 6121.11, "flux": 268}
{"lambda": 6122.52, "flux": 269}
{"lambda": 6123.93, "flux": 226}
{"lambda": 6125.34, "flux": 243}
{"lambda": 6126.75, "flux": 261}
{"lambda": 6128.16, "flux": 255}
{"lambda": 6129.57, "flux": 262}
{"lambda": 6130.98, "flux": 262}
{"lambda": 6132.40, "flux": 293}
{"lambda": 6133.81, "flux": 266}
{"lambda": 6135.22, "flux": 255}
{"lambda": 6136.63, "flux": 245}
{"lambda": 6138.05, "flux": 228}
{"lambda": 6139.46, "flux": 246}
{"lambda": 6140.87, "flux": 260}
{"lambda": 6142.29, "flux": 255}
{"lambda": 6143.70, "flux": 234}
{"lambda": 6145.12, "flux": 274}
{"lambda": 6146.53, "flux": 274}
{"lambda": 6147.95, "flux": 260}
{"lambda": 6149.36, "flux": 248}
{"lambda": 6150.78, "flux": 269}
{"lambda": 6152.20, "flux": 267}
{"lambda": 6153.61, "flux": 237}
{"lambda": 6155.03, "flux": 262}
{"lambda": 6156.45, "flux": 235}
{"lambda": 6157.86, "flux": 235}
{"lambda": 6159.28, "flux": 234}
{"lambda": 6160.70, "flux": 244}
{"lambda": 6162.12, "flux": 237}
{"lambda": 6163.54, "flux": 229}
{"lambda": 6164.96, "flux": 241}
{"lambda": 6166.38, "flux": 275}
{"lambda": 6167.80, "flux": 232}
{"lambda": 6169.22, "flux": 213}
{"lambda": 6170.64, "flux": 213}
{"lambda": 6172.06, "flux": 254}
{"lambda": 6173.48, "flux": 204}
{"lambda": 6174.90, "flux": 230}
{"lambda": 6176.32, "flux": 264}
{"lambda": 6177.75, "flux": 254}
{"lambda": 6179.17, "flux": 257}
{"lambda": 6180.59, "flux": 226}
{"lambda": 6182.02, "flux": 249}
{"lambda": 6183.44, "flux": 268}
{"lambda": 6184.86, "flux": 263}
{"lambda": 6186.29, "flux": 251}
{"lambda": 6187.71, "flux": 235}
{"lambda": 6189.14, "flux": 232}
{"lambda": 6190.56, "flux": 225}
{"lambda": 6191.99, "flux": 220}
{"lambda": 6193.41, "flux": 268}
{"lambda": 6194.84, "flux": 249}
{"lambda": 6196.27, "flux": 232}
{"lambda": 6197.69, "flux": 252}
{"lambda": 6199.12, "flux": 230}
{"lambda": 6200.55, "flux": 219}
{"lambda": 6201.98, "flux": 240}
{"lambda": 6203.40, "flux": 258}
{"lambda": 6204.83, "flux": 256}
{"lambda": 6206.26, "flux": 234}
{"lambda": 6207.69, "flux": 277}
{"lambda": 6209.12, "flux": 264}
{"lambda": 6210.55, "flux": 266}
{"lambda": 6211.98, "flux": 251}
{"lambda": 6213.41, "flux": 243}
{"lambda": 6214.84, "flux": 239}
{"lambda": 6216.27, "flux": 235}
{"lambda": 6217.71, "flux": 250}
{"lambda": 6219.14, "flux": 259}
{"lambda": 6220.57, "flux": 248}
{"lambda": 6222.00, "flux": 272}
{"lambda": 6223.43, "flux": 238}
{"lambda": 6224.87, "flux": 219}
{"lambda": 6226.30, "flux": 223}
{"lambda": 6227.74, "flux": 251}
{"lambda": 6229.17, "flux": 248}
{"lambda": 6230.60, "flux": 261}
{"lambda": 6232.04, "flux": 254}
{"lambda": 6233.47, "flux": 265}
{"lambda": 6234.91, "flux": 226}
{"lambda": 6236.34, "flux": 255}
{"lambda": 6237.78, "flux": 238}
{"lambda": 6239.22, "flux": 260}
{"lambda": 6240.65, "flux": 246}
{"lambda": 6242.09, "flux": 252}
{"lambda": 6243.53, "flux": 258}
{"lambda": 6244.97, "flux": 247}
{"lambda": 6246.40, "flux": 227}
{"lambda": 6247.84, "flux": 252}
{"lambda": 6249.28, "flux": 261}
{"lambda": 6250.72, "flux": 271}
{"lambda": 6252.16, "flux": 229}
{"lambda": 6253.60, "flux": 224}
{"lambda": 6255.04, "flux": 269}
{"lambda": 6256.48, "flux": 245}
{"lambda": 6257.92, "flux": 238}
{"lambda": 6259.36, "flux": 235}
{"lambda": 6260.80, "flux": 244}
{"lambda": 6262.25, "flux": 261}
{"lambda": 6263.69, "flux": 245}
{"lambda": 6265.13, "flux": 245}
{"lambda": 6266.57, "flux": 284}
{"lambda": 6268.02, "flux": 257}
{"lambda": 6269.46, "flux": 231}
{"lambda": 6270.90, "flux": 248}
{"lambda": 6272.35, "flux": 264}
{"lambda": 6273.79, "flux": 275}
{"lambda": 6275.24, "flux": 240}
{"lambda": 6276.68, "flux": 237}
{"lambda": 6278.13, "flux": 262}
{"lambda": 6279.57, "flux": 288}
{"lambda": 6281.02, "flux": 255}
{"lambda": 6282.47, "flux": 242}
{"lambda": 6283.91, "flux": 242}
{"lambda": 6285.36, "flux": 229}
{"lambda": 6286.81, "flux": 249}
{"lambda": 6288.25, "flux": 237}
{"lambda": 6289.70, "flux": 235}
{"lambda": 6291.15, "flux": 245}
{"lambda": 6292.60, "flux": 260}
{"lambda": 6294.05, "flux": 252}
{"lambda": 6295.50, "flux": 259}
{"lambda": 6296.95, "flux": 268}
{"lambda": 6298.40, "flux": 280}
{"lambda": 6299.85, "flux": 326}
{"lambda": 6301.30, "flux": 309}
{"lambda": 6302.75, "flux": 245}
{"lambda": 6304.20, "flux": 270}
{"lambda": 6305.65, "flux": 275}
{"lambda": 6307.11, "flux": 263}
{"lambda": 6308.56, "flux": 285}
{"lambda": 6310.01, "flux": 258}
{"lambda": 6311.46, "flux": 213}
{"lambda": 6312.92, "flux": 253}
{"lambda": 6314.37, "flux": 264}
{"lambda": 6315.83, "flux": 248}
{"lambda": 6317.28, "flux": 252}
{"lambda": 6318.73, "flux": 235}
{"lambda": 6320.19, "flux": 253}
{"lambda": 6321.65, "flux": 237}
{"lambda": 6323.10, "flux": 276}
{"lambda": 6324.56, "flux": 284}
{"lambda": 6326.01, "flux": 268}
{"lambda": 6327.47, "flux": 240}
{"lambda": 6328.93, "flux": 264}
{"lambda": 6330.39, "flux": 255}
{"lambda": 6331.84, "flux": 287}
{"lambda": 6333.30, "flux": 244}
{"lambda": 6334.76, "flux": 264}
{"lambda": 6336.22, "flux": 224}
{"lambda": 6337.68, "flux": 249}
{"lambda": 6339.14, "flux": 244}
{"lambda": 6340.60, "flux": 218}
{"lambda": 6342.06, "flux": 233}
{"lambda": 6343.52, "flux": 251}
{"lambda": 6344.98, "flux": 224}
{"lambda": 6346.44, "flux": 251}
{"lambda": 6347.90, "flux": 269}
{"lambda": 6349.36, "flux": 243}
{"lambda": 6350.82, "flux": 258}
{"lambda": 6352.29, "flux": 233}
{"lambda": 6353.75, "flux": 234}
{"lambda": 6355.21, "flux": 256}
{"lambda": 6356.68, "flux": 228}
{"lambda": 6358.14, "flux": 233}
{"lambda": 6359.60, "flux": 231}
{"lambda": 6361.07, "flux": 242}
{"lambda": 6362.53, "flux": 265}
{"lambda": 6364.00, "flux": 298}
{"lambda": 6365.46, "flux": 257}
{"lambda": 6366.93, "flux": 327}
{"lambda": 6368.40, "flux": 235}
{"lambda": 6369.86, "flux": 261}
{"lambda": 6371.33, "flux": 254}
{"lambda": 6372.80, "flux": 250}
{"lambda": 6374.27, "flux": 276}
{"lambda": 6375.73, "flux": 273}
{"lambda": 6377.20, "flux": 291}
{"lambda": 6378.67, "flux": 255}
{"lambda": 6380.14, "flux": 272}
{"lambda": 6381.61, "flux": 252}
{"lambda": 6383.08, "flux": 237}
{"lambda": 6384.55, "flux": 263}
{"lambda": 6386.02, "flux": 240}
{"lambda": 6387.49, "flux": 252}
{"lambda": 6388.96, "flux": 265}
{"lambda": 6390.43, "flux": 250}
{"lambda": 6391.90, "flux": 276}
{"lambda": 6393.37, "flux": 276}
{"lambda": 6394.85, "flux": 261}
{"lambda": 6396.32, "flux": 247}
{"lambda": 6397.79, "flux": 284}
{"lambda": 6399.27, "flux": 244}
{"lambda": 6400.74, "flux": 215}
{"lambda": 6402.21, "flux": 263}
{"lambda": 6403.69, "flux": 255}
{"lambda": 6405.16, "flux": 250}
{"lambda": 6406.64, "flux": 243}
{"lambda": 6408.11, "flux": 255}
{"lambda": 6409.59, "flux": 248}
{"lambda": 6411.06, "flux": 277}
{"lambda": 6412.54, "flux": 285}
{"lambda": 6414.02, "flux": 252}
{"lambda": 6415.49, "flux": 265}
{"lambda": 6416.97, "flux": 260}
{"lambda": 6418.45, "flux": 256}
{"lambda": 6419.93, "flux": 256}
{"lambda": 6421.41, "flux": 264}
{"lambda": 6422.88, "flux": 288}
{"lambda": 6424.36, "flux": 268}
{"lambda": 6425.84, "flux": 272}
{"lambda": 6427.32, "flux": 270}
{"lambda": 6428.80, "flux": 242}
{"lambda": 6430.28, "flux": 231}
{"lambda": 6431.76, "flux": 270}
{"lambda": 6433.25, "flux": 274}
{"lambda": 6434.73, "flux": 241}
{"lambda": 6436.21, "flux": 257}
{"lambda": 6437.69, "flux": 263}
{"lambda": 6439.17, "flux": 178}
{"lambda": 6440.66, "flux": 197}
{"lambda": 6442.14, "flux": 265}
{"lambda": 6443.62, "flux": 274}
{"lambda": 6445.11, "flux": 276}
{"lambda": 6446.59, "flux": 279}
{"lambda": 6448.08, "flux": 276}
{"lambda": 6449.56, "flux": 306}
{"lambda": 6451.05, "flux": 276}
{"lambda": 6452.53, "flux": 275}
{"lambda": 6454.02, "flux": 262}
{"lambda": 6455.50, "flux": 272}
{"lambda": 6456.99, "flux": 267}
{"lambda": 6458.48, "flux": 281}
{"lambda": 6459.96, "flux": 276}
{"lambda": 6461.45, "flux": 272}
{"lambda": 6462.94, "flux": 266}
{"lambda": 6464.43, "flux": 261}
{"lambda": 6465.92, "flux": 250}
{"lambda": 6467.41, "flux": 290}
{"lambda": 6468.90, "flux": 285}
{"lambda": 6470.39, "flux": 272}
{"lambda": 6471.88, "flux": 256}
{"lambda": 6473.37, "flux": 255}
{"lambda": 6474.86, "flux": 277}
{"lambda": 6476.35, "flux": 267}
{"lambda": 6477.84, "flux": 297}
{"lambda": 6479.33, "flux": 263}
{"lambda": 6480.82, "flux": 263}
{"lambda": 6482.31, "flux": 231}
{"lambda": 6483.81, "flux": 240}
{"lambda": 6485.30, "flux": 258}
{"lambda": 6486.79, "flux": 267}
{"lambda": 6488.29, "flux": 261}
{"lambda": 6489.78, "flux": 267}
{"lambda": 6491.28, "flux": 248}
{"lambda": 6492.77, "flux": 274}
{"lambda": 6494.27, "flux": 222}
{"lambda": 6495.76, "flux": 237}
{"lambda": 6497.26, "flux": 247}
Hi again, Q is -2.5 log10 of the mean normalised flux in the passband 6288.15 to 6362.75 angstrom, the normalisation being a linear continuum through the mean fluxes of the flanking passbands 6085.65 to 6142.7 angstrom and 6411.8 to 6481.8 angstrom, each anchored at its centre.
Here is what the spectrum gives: 0.03 mag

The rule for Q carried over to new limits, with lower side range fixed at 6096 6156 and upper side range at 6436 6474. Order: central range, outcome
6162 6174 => 0.105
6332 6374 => 0.052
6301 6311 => -0.034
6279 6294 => 0.053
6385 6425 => 0.019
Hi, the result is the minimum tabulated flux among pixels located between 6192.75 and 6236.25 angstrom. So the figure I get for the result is 219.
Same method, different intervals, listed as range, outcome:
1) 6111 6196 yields 204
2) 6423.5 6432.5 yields 231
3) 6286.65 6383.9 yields 213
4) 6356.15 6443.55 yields 178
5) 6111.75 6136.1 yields 226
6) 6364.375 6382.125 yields 235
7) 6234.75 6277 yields 224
